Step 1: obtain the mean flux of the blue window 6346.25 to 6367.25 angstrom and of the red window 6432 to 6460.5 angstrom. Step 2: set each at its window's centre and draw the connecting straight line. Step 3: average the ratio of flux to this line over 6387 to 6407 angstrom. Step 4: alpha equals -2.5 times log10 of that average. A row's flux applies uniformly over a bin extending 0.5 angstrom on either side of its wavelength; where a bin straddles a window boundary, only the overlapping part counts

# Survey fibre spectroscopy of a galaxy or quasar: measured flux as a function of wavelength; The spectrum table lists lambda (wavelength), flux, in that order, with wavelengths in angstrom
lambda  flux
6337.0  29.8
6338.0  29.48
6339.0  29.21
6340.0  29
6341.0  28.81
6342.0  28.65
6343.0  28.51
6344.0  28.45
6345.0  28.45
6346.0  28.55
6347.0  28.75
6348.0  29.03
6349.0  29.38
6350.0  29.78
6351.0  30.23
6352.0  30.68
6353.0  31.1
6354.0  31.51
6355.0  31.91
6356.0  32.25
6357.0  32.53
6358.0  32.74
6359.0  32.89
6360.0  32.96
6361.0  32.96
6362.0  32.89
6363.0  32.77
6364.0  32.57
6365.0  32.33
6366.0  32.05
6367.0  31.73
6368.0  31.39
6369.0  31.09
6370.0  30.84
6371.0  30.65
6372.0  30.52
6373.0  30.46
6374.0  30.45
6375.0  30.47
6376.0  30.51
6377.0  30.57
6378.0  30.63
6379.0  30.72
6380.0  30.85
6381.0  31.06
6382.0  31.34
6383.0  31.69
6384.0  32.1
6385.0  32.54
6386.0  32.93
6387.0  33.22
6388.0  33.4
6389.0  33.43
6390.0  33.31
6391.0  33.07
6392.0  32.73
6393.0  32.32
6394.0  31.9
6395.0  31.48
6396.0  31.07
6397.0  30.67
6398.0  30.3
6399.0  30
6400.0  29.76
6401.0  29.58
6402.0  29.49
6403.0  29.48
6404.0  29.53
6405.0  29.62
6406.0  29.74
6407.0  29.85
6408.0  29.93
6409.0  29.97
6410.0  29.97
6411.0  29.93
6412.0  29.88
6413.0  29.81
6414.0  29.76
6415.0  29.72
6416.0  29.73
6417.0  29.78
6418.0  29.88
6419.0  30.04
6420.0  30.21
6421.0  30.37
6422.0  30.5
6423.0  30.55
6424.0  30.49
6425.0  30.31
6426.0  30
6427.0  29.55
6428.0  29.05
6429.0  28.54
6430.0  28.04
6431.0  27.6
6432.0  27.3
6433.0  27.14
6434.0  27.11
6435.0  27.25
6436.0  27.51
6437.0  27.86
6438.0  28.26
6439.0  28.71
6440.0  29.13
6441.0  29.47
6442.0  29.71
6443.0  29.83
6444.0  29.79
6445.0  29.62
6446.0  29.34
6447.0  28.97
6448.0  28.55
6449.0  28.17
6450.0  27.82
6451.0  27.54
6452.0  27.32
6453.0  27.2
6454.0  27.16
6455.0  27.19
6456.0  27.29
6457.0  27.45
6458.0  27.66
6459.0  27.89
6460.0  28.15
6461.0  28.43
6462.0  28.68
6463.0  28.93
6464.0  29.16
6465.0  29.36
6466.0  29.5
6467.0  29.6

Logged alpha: -0.039 mag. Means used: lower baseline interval 31.5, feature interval 31.1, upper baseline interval 28.2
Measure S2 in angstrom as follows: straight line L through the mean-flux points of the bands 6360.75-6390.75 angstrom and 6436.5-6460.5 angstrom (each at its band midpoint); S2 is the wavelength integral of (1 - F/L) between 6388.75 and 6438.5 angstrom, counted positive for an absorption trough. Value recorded 0.2 angstrom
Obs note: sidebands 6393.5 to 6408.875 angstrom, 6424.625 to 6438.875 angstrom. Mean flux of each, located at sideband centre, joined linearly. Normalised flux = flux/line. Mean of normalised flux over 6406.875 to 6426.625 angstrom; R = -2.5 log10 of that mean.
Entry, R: -0.03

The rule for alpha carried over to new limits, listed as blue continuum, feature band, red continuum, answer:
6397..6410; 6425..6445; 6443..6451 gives 0.020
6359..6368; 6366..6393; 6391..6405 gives 0.000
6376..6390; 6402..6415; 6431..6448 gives 0.021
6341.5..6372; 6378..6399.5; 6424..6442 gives -0.068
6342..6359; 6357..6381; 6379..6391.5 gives -0.006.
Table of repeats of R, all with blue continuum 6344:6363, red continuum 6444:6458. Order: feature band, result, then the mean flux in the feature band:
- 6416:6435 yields -0.01 mag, 29.2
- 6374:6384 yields -0.02 mag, 30.9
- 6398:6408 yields -0.01 mag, 29.7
